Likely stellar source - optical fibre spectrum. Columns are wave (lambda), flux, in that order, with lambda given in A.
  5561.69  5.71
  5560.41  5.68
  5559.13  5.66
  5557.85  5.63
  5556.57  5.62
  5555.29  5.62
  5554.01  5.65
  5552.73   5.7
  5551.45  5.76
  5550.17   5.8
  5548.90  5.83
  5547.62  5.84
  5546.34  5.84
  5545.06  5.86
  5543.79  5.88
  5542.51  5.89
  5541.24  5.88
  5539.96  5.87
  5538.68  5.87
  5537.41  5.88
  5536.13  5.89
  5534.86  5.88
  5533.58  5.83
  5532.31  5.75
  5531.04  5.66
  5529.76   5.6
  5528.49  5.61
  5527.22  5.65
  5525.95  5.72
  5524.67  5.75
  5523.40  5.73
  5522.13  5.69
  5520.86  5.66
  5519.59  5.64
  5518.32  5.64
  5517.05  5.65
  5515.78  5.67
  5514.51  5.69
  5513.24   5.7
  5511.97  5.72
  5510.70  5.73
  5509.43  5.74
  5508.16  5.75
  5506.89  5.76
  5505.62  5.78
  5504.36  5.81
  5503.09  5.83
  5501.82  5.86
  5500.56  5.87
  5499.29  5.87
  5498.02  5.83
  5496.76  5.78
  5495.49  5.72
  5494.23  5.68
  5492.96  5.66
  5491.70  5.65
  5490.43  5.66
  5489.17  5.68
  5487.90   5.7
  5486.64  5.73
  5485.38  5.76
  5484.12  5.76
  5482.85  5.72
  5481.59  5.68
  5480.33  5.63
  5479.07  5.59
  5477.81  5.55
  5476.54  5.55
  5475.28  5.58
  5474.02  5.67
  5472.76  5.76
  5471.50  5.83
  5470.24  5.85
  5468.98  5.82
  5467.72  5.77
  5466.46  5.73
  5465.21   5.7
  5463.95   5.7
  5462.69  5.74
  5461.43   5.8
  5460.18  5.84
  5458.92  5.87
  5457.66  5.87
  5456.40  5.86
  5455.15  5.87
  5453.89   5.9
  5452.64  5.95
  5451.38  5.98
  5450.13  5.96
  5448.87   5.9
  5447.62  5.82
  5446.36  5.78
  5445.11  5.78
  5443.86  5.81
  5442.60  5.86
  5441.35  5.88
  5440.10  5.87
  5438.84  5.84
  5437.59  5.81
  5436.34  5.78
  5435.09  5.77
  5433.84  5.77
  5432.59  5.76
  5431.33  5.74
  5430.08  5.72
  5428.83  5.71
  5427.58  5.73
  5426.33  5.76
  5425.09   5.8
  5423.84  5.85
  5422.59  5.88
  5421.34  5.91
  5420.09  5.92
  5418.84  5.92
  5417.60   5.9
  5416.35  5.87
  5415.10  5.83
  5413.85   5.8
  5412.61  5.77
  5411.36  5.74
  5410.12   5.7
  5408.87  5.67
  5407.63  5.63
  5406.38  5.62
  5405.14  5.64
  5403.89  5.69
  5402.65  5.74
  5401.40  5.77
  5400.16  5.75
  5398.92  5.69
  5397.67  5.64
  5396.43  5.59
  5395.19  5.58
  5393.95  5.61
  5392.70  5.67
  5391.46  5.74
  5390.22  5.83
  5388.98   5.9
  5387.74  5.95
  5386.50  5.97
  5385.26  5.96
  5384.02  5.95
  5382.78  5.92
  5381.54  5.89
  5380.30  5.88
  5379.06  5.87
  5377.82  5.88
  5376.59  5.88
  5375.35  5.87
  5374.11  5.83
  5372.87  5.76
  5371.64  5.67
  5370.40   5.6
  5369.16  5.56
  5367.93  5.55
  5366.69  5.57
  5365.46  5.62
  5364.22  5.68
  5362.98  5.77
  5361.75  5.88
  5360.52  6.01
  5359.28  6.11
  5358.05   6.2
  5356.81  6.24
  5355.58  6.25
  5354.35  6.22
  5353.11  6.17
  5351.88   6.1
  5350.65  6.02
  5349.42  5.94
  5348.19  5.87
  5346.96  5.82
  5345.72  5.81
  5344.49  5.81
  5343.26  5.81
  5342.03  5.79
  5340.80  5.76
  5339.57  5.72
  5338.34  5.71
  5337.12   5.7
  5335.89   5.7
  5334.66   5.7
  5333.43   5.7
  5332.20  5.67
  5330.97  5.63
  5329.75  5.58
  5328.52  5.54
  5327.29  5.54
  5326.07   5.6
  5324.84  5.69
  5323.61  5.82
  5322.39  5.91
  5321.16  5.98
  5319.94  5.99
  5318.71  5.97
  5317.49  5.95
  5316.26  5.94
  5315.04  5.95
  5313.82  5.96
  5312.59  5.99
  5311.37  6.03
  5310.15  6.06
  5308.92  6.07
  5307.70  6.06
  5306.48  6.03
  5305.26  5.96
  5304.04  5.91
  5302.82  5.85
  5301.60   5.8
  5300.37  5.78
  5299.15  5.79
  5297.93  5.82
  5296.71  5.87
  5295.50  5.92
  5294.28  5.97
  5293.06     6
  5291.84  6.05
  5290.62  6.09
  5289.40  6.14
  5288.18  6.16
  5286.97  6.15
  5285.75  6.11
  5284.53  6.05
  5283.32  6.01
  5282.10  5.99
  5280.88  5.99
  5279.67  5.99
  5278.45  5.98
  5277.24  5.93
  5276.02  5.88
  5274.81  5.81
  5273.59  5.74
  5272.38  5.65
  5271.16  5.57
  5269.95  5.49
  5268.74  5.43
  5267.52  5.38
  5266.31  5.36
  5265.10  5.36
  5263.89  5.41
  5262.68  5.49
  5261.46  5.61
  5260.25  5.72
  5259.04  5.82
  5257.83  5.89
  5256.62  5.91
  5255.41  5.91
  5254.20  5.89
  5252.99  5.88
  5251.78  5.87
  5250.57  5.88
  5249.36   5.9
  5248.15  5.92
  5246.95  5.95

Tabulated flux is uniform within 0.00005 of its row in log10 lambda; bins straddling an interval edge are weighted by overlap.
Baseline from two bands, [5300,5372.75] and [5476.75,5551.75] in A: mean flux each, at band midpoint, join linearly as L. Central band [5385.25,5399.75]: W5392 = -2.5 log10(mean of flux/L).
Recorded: 0.01 mag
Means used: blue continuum 5.85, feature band 5.75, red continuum 5.75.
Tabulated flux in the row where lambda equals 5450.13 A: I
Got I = 5.96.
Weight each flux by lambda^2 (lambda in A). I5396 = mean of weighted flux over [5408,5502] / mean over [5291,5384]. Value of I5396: 1.0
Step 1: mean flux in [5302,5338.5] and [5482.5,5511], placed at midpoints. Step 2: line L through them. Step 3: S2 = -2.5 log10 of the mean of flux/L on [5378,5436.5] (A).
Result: 0.003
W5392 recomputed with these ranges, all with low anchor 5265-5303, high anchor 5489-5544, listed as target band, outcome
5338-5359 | -0.02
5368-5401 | 0.00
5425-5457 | -0.01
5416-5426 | -0.02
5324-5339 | 0.03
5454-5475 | 0.00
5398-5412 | 0.02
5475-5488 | 0.02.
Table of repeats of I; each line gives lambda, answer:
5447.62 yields 5.82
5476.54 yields 5.55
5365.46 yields 5.62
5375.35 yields 5.87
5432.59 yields 5.76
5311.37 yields 6.03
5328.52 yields 5.54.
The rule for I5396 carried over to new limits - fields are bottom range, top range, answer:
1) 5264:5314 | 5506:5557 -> 1.07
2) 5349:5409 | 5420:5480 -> 1.02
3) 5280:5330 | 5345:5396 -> 1.01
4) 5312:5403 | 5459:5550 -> 1.04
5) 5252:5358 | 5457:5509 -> 1.05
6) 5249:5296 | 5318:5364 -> 1.03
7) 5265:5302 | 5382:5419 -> 1.03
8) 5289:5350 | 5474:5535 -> 1.04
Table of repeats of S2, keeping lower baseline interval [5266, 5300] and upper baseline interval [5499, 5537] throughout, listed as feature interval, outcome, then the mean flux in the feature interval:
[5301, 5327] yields -0.01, 5.93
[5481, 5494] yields 0.01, 5.7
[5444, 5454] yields -0.02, 5.88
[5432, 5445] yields -0.01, 5.82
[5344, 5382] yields -0.01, 5.88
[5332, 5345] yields 0.02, 5.74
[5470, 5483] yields 0.02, 5.67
